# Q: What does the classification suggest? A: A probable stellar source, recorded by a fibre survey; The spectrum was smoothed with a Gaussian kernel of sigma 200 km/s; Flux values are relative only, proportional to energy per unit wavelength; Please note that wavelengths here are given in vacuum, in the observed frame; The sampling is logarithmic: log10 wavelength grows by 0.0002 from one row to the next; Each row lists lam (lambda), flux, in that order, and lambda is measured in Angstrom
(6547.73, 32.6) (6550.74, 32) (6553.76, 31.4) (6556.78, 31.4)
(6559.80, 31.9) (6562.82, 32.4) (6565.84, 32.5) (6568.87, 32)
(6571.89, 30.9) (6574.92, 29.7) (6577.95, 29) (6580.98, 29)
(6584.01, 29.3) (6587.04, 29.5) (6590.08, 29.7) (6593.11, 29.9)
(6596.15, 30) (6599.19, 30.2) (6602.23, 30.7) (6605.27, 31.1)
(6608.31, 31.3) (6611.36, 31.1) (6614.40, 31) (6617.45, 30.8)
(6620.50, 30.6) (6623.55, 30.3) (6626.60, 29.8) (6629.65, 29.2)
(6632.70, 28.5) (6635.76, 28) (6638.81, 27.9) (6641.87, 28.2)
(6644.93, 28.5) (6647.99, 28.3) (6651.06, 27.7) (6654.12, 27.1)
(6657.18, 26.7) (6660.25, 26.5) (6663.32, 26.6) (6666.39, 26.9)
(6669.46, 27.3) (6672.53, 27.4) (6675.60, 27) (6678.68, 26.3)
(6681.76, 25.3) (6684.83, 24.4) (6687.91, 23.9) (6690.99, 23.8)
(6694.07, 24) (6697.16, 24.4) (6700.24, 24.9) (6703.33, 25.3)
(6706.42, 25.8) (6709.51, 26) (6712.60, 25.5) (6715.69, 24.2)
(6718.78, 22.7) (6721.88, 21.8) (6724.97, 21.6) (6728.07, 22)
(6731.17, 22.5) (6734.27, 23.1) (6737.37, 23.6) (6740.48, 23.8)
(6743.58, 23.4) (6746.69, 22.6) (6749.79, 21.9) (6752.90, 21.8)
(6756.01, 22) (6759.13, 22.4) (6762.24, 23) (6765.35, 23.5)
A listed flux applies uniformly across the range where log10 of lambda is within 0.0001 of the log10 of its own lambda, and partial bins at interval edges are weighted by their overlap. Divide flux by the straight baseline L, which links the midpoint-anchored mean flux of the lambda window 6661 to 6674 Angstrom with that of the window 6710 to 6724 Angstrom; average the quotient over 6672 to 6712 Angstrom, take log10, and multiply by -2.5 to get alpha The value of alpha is 0.01 mag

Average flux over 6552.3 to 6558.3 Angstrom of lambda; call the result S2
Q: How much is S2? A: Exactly 31.4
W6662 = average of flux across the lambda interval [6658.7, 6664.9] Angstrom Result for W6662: 26.5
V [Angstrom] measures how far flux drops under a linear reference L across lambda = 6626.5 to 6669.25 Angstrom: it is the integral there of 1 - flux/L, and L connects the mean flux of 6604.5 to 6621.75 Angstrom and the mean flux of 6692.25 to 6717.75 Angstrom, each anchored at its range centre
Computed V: 1.4 Angstrom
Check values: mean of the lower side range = 31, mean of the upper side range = 25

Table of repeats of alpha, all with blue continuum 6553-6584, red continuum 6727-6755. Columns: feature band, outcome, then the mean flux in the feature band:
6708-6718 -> -0.04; 25.1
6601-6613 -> -0.07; 31.1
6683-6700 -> 0.04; 24.2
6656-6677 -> -0.03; 26.9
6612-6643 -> -0.05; 29.5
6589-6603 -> -0.02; 30.1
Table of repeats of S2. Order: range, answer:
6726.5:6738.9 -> 22.8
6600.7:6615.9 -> 31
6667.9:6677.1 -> 27.3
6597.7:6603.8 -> 30.5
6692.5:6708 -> 24.9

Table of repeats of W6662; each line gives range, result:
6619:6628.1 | 30.2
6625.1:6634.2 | 29.2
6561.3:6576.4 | 31.5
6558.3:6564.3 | 32.2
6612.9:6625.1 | 30.7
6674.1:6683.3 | 26.2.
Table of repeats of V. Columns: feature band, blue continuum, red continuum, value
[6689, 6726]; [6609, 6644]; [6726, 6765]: 1.0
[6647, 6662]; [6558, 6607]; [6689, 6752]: -0.2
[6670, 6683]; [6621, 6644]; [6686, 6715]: -0.2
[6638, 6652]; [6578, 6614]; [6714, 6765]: -0.3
